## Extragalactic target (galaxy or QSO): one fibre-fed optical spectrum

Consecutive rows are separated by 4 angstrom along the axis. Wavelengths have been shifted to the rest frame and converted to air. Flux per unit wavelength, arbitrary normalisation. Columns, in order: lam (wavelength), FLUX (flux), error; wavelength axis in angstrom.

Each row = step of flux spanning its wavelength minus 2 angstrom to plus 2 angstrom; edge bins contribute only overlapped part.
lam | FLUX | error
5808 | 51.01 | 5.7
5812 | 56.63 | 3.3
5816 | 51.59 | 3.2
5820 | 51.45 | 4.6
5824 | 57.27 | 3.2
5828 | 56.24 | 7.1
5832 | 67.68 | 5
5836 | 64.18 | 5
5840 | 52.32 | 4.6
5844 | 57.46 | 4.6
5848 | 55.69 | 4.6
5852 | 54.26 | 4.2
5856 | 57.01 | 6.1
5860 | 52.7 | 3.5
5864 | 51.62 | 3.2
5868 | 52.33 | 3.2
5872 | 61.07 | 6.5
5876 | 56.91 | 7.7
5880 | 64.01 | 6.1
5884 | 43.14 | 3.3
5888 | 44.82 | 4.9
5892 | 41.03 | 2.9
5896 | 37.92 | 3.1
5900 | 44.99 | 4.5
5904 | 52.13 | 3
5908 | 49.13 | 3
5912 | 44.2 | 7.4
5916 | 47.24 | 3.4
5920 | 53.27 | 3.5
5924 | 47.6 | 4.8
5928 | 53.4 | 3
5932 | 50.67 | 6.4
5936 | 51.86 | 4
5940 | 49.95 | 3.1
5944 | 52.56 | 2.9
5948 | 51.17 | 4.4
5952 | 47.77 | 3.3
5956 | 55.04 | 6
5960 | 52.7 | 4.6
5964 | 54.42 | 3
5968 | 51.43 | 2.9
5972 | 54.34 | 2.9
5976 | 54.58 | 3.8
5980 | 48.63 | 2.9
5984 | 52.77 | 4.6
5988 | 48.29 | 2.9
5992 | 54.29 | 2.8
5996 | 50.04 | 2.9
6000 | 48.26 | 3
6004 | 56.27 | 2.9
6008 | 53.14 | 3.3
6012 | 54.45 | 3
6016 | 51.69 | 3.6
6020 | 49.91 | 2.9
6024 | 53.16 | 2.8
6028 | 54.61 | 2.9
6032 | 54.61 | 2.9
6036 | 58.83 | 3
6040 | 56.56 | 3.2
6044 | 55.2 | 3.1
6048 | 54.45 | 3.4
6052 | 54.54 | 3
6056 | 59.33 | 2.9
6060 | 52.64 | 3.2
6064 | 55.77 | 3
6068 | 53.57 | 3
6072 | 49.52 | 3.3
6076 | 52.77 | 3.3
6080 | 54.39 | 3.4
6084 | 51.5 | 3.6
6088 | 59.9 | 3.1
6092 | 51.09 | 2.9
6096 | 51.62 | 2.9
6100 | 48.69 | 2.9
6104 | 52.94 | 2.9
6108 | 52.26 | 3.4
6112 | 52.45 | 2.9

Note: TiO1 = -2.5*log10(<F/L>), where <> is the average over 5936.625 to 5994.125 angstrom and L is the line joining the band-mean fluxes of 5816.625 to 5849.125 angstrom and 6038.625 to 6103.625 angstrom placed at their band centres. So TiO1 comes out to 0.070 mag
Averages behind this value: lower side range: 57.6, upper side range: 53.8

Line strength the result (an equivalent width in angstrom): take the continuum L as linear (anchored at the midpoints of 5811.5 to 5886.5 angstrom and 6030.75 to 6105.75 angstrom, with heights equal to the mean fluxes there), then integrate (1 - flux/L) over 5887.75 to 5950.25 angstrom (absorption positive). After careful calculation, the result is 7.87 angstrom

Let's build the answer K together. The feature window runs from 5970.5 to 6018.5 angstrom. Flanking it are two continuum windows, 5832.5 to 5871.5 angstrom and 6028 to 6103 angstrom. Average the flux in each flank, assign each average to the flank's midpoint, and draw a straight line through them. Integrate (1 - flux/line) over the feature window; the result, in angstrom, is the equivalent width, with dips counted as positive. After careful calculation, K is 2.3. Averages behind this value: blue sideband 56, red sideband 54.2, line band 52.2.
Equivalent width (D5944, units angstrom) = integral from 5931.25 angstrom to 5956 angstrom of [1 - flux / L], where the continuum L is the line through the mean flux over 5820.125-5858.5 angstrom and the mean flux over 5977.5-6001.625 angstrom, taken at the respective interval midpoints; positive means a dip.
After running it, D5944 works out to 0.78 angstrom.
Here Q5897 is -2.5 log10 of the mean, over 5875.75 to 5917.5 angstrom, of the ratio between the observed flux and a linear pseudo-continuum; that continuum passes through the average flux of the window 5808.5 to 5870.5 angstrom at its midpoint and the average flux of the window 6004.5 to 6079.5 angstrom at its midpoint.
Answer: 0.17 mag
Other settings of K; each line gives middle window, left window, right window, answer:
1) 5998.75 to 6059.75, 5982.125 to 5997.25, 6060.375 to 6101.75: -2.7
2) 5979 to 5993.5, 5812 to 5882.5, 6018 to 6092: 1.1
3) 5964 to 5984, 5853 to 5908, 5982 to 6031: -0.2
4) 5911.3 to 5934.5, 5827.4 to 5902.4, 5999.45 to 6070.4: 1.7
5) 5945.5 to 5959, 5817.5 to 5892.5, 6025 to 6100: 0.8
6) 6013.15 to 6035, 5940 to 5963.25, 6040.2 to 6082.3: 0.1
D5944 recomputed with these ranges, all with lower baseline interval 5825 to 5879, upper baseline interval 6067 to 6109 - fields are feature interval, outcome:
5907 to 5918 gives 1.8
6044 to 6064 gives -0.8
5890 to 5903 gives 3.2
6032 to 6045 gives -0.8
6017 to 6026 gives 0.4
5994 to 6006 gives 0.6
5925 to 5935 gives 0.7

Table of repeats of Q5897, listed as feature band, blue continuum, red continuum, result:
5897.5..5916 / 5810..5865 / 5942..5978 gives 0.15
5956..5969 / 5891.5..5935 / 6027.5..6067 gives -0.06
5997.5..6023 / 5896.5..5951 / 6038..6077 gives 0.01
